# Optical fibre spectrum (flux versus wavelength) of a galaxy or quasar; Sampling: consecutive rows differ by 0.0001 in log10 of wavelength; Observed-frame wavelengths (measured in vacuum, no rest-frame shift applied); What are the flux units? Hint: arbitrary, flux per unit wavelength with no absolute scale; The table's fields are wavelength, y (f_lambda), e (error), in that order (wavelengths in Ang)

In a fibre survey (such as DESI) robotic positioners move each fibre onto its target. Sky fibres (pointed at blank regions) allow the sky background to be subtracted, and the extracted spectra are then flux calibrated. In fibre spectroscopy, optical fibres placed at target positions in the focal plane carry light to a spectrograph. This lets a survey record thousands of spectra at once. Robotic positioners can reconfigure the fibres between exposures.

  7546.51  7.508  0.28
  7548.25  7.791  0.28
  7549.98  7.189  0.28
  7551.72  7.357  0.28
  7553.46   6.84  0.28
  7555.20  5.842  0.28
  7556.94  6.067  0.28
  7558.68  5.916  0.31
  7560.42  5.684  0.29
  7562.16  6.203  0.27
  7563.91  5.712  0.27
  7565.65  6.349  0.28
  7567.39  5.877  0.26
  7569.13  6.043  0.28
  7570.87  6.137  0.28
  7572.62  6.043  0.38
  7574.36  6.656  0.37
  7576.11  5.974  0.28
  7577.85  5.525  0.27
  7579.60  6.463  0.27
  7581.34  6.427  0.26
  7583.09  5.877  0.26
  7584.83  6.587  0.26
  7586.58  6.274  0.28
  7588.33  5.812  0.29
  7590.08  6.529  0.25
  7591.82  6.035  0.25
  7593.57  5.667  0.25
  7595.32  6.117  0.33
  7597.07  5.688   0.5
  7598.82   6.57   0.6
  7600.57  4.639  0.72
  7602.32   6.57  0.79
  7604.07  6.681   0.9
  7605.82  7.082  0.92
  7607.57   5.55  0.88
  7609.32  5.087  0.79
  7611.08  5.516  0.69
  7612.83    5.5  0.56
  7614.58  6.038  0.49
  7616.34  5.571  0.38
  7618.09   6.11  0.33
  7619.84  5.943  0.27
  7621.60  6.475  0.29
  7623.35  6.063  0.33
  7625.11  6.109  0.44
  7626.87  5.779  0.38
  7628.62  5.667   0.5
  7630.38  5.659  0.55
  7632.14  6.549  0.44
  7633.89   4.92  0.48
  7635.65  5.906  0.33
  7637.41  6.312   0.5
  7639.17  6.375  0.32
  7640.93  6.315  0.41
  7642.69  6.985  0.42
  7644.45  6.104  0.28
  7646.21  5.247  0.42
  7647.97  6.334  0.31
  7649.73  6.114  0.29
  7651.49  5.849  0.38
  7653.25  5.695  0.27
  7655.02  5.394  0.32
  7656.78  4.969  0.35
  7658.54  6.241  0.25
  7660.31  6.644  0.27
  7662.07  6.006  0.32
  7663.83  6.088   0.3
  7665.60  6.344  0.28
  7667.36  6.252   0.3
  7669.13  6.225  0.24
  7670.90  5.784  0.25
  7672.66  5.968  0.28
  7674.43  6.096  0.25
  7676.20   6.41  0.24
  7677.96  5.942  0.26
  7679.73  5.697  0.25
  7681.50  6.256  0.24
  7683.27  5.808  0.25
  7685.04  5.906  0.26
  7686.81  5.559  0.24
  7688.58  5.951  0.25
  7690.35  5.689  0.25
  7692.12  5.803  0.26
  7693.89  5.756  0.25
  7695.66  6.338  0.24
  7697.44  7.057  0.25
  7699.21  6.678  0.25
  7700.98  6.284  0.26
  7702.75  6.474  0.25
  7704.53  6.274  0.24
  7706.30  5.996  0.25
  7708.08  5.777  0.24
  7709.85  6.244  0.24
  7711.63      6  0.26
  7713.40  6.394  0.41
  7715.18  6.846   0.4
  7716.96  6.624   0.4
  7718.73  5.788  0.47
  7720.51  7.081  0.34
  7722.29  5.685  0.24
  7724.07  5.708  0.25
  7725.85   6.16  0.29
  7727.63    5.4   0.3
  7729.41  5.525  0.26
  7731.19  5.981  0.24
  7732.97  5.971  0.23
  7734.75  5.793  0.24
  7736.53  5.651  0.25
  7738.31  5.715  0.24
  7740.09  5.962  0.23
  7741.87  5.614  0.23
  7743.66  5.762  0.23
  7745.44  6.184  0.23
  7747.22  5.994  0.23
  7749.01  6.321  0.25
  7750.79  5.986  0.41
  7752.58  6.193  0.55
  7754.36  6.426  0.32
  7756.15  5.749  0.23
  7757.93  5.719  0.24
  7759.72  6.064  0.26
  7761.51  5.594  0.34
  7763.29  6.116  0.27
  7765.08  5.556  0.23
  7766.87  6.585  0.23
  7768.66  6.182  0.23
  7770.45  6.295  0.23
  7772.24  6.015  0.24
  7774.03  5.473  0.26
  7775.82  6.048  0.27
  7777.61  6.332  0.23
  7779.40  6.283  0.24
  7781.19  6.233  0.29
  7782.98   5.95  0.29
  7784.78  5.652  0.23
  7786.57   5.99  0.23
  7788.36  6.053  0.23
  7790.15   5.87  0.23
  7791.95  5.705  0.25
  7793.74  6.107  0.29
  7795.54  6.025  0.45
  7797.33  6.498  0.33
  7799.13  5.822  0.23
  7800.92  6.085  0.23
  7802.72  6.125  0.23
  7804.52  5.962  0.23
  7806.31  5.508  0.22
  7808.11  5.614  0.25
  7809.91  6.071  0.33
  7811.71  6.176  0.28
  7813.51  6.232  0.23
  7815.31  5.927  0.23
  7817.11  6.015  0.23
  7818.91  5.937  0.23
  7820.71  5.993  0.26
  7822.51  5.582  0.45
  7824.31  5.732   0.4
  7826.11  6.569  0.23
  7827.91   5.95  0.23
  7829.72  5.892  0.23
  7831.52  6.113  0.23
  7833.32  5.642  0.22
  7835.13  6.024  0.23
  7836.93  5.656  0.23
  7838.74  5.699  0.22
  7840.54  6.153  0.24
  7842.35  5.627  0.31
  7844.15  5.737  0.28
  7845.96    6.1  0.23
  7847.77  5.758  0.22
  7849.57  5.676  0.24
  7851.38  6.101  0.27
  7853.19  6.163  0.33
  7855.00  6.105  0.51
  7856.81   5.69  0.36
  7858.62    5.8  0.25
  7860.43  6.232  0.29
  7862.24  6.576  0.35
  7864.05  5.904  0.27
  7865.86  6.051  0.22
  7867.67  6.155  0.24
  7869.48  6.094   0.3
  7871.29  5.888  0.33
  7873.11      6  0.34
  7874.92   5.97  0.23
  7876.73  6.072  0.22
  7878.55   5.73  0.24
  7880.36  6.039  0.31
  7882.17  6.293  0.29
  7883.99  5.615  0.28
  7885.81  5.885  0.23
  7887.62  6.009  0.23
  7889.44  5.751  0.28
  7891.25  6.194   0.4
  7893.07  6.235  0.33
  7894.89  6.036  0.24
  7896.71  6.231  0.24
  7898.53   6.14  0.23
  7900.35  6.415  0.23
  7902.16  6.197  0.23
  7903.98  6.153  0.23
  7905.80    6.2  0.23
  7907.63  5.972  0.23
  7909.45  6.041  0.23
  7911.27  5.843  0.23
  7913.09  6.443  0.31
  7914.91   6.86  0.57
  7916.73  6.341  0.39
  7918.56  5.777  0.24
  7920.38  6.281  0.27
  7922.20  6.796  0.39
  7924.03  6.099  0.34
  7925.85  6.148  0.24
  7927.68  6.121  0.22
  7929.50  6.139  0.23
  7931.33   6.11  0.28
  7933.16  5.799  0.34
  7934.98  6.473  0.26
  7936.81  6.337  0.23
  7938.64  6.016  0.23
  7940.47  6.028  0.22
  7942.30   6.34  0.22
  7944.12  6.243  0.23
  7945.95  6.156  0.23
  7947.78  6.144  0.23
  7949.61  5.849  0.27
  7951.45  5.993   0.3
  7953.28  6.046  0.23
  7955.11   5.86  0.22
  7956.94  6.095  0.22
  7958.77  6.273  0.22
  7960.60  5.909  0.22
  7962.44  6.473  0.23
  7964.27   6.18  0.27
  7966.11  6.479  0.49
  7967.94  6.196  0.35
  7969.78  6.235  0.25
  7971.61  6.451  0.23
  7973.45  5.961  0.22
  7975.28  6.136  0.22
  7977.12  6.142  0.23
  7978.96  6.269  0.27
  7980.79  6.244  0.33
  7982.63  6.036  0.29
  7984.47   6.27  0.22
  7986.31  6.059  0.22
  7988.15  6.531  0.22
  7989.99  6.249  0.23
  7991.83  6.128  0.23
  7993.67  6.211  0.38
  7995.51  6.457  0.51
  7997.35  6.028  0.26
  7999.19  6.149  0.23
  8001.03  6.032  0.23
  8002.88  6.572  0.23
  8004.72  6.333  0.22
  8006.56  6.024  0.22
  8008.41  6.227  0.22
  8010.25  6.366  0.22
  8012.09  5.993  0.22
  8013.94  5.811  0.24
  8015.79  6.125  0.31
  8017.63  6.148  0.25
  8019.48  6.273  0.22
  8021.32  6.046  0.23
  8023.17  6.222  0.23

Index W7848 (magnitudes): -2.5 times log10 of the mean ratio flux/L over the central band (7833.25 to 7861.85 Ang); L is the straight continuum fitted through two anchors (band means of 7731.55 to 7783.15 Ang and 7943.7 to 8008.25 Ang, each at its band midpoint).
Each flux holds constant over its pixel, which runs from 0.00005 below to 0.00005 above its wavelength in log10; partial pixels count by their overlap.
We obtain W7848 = 0.03 mag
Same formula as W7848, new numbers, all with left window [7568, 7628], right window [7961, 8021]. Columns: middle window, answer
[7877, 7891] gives 0.04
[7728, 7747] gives 0.05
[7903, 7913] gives 0.02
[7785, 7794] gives 0.04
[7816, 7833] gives 0.03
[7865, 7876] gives 0.02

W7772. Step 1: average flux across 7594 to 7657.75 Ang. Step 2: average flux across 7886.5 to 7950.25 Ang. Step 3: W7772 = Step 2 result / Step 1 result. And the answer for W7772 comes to 1.0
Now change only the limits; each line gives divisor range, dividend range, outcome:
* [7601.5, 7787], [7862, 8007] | 1.02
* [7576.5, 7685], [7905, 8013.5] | 1.03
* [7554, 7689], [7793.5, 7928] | 1.00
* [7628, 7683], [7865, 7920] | 1.01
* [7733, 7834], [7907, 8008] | 1.04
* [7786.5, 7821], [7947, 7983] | 1.03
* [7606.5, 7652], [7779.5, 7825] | 1.00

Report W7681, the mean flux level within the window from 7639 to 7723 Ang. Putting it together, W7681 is 6.11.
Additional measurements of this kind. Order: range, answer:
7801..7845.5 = 5.92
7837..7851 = 5.82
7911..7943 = 6.23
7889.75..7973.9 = 6.18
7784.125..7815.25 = 5.97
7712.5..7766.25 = 5.99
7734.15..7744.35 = 5.75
